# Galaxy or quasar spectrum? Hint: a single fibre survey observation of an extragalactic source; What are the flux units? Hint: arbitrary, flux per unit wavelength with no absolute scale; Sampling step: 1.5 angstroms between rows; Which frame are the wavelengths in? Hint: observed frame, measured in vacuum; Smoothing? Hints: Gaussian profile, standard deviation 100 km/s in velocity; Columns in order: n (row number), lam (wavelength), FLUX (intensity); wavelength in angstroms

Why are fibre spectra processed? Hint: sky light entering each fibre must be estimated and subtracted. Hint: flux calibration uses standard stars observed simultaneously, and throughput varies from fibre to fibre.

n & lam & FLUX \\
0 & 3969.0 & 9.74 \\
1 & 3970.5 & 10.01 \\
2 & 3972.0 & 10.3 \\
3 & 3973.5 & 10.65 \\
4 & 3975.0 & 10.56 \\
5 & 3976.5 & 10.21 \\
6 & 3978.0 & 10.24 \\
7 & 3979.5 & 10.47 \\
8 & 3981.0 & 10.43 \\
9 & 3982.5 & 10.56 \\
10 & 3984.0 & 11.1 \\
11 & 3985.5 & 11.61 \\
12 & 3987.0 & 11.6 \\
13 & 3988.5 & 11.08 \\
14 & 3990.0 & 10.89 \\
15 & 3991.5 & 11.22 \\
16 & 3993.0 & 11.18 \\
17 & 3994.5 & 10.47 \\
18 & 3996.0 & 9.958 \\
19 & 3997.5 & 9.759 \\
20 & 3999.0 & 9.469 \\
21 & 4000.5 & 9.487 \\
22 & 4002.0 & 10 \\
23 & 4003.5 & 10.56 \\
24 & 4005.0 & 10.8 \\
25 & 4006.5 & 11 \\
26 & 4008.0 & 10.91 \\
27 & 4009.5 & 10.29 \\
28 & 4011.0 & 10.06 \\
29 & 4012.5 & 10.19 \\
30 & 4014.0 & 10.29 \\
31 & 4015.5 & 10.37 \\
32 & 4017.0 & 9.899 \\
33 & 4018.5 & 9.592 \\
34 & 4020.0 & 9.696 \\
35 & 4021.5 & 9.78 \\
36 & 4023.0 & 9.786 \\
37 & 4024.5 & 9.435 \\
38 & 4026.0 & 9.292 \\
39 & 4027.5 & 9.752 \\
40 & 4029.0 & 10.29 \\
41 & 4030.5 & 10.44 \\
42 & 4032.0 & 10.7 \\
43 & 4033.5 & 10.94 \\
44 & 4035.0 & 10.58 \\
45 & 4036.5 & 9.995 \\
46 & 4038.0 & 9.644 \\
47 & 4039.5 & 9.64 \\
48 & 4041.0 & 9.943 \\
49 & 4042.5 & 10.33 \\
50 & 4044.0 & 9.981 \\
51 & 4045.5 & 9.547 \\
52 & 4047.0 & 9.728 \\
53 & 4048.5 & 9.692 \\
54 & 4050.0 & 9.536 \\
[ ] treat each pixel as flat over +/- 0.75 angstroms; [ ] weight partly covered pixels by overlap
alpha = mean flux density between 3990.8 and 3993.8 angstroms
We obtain 11.2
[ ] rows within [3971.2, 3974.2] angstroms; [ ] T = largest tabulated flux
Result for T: 10.65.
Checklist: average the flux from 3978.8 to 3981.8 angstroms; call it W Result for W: 10.5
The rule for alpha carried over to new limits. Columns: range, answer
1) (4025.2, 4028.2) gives 9.52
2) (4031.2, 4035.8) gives 10.7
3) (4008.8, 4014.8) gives 10.2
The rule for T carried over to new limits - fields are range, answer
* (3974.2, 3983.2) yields 10.56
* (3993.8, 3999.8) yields 10.47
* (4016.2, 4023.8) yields 9.899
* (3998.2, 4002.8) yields 10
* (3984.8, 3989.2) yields 11.61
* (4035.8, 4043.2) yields 10.33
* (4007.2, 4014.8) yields 10.91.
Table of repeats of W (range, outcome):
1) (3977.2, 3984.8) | 10.6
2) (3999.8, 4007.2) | 10.4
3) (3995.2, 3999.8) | 9.73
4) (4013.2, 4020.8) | 9.97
